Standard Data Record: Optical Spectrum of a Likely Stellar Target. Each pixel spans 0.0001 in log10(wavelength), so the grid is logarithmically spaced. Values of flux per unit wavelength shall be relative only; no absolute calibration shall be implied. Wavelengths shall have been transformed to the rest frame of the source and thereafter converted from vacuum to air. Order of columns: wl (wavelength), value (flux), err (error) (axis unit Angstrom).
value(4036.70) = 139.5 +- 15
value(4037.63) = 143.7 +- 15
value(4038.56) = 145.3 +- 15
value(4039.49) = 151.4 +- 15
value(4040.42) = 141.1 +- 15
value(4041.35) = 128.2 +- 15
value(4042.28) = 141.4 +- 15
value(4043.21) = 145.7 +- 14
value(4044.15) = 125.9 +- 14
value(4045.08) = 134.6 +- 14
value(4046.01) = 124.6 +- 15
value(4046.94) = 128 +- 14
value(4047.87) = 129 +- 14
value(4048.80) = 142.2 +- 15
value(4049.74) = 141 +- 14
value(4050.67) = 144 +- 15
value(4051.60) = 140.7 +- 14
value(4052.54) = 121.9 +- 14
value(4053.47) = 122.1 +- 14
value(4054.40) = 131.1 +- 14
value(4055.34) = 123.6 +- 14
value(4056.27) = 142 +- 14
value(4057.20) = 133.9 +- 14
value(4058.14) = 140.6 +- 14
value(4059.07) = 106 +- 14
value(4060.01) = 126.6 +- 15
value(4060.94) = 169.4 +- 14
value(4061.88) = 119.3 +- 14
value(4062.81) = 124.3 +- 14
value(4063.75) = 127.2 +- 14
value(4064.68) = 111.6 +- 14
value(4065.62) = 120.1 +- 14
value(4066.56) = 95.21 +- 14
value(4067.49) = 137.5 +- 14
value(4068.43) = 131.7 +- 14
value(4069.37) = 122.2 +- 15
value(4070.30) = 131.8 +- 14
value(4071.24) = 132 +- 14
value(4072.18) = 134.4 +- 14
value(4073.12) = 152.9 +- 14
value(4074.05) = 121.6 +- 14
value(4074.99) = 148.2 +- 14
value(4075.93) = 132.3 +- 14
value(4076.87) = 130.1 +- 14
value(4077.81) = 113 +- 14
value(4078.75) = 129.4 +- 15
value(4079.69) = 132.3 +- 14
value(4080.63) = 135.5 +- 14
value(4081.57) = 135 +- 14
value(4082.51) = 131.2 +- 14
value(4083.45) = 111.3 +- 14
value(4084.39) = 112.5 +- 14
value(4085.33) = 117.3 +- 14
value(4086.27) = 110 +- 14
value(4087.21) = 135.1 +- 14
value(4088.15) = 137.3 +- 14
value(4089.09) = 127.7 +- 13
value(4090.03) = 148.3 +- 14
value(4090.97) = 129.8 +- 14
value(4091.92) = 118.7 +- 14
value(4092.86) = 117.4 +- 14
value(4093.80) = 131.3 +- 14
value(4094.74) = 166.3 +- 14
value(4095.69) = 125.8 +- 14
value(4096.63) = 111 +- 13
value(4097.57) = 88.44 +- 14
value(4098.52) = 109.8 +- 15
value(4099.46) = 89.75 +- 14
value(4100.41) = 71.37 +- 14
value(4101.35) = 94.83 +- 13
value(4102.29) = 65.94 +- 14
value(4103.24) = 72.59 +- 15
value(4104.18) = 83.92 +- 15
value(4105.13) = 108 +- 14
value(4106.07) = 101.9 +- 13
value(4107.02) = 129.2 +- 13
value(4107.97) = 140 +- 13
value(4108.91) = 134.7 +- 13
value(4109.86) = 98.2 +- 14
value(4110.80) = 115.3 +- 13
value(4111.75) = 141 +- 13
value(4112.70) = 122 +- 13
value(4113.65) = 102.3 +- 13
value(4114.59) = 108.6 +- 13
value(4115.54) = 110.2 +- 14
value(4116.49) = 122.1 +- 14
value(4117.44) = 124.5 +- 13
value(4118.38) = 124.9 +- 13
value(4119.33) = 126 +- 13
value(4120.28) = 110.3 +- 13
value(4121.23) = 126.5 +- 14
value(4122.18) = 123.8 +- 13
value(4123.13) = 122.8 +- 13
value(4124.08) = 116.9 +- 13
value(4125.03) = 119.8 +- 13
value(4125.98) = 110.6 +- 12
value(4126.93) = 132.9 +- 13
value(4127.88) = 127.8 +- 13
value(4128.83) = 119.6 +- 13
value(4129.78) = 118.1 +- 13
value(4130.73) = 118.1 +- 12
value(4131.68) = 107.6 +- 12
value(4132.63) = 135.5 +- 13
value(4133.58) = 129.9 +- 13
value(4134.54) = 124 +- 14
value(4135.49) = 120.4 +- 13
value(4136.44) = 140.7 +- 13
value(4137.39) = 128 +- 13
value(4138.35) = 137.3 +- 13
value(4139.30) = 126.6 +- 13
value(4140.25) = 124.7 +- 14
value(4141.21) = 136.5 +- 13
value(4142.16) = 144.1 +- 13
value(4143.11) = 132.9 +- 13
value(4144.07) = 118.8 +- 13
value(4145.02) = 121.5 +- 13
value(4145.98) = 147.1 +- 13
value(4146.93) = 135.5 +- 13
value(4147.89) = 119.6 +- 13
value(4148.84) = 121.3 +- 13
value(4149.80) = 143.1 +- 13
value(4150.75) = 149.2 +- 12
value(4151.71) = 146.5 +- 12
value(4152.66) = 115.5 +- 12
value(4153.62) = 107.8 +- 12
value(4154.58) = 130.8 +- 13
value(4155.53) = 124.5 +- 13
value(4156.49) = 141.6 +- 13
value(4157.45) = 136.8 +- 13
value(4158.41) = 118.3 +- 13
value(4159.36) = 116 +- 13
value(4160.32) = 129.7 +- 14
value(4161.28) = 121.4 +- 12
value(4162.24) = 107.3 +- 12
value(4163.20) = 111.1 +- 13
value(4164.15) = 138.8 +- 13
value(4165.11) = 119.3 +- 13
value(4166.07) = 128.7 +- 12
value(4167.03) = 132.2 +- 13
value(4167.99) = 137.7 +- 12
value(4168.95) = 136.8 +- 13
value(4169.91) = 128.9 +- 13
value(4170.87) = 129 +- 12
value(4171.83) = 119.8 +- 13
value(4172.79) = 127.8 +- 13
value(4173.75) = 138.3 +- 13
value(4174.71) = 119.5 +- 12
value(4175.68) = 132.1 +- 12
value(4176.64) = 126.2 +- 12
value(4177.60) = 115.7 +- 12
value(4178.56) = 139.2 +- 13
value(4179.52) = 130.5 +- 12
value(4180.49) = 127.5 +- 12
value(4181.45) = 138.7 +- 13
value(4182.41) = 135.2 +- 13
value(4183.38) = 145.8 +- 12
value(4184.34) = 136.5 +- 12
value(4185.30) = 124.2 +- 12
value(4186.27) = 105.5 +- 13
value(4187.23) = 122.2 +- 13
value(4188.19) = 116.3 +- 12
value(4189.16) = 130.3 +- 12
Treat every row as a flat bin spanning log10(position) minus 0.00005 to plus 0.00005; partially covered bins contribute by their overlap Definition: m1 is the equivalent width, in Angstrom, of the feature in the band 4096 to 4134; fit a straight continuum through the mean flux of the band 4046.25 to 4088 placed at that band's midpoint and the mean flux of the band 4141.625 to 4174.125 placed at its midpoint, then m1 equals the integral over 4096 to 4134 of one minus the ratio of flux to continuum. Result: 4.7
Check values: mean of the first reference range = 129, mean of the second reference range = 129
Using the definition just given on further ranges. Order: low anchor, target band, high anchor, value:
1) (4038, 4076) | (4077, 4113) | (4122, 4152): 3.68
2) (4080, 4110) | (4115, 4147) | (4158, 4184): -1.01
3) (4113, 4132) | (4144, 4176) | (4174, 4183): -0.52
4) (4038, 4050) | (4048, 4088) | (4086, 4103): -0.89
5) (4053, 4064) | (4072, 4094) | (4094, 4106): -3.22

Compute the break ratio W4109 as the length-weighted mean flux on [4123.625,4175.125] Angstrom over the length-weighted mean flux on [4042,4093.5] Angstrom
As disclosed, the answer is 0.98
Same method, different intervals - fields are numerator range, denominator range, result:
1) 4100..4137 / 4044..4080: 0.89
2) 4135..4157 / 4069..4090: 1.01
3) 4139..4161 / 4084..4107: 1.16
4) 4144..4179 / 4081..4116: 1.11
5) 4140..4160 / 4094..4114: 1.20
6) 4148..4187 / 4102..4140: 1.08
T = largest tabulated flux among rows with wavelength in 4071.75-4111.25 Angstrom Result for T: 166.3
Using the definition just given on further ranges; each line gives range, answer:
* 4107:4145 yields 144.1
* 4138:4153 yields 149.2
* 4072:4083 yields 152.9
